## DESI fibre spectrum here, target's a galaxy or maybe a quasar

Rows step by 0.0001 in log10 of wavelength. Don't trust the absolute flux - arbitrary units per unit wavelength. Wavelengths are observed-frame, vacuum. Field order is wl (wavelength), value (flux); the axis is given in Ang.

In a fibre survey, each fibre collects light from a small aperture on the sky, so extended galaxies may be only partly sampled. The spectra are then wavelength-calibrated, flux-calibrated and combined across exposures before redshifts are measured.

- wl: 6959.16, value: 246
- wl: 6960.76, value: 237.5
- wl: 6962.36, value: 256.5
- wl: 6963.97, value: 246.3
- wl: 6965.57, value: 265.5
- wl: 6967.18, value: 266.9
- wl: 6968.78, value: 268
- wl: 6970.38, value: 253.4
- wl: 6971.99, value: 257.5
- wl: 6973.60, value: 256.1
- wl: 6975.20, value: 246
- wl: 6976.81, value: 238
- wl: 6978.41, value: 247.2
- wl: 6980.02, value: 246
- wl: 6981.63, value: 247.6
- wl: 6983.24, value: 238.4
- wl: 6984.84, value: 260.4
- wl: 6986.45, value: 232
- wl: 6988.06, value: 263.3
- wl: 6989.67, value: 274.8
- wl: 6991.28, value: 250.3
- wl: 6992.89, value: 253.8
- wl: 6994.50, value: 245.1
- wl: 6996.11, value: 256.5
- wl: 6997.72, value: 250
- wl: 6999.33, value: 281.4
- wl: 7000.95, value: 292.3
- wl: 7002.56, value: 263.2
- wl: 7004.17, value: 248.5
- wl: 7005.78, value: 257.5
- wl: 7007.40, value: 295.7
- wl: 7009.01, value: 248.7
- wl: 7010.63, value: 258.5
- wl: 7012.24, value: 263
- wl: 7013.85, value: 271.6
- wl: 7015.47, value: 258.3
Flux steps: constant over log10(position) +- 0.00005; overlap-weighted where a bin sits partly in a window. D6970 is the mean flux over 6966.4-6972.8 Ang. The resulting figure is 261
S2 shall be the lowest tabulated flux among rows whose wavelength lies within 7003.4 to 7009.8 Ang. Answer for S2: 248.5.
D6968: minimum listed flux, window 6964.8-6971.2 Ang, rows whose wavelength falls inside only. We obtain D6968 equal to 253.4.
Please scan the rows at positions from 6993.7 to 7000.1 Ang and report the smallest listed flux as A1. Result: 245.1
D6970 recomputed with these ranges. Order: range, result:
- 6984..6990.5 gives 258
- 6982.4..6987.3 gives 244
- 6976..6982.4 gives 245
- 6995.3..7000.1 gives 263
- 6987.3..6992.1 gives 263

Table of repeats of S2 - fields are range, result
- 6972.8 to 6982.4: 238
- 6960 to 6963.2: 237.5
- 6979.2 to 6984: 238.4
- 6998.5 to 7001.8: 281.4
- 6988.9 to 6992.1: 250.3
